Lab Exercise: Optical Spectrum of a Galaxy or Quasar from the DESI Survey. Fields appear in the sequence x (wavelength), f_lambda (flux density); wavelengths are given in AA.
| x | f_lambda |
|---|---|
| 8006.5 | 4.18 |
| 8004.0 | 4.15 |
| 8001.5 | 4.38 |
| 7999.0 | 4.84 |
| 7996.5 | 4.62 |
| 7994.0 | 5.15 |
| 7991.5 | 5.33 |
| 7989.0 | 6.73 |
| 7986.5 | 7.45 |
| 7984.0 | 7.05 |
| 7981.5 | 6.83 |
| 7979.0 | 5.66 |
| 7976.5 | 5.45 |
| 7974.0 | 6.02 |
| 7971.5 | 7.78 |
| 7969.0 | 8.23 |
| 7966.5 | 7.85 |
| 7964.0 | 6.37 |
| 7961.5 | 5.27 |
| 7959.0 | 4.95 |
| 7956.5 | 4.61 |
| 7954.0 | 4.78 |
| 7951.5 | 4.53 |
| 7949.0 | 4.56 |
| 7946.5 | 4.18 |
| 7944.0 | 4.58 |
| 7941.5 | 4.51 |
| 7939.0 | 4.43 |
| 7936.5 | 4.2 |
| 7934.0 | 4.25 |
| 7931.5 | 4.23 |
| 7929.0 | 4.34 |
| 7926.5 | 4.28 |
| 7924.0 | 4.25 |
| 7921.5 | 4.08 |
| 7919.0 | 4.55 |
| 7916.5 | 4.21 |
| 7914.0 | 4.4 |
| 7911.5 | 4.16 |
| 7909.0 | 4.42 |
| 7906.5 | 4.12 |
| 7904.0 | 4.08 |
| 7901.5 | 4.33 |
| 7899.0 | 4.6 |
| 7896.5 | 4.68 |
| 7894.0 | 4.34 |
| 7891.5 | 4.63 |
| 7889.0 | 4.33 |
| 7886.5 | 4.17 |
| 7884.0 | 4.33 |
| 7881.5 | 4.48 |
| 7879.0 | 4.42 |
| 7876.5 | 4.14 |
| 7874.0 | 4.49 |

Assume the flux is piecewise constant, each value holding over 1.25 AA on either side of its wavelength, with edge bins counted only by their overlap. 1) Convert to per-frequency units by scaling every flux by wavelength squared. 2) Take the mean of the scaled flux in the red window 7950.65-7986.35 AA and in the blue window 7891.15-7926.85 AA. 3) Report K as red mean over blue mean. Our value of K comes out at 1.4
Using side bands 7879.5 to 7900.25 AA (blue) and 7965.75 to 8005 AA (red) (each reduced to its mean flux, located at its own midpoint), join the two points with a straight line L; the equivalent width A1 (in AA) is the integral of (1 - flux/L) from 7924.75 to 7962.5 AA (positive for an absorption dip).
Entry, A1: 6.1 AA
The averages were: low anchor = 4.44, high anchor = 6.09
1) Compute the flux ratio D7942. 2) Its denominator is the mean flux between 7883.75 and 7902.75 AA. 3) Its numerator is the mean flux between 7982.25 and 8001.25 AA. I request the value 1.32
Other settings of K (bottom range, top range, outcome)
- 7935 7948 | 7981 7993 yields 1.53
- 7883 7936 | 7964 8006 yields 1.43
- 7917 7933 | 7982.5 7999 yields 1.42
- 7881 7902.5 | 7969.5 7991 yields 1.53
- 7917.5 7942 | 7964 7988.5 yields 1.62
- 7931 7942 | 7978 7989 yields 1.59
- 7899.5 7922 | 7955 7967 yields 1.34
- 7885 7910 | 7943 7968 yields 1.21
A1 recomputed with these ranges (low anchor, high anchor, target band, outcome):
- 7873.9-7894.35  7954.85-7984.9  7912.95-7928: 2.59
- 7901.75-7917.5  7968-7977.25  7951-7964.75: 2.68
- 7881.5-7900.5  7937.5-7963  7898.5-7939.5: 2.34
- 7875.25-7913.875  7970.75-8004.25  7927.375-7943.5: 2.15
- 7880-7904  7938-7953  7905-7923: 0.66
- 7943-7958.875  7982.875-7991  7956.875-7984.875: -2.78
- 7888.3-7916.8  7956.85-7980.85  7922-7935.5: 2.32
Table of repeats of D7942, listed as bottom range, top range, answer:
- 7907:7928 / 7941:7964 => 1.11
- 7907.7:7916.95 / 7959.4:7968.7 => 1.52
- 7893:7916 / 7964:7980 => 1.57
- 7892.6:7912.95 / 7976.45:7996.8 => 1.41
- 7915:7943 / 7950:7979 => 1.38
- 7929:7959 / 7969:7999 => 1.39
